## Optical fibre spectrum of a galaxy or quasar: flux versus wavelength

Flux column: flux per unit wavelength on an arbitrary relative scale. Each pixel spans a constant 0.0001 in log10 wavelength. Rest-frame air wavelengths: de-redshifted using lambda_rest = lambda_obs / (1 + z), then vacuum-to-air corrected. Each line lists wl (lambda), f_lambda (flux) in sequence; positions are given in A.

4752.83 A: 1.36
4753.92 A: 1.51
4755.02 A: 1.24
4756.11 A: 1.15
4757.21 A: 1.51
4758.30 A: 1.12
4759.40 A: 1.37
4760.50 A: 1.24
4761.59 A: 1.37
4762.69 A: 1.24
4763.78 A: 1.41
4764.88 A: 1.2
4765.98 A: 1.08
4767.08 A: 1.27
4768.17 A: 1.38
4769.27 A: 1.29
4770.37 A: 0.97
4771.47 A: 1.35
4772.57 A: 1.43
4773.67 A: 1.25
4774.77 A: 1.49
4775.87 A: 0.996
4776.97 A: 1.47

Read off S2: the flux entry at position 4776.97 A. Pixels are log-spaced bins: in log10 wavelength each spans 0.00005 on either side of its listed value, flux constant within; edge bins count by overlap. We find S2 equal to 1.47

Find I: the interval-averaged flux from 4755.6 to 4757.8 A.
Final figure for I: 1.33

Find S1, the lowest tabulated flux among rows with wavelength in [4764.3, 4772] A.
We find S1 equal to 0.97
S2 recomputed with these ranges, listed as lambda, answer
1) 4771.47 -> 1.35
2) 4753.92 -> 1.51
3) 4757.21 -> 1.51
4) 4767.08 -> 1.27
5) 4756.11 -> 1.15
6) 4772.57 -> 1.43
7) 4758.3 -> 1.12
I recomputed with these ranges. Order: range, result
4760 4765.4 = 1.29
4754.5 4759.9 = 1.28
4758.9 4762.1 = 1.33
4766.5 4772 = 1.25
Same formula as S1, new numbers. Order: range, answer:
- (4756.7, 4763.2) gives 1.12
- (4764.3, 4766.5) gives 1.08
